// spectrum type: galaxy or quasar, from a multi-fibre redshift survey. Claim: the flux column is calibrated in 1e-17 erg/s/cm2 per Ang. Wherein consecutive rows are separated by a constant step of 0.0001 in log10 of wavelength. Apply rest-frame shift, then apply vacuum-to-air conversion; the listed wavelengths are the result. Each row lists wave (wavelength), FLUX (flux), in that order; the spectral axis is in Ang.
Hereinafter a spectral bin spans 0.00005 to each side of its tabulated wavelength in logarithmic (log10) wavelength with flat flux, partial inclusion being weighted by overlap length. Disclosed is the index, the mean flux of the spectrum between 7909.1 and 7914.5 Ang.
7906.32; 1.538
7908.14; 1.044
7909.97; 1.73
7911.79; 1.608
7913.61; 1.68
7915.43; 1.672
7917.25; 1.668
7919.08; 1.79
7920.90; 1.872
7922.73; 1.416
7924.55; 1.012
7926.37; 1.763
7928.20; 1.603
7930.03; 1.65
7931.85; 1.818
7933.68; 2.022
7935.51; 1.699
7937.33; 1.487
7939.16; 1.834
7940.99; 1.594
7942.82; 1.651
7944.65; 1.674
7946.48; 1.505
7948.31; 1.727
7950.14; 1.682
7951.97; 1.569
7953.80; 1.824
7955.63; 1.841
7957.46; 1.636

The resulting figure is 1.67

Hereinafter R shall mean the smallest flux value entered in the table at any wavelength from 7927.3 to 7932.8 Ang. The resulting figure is 1.603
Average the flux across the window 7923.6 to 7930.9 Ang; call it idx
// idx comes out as 1.51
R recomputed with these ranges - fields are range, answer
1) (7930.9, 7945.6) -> 1.487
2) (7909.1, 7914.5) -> 1.608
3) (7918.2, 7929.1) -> 1.012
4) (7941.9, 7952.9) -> 1.505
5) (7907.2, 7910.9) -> 1.044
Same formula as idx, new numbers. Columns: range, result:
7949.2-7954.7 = 1.69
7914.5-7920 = 1.71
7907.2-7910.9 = 1.39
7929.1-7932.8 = 1.74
